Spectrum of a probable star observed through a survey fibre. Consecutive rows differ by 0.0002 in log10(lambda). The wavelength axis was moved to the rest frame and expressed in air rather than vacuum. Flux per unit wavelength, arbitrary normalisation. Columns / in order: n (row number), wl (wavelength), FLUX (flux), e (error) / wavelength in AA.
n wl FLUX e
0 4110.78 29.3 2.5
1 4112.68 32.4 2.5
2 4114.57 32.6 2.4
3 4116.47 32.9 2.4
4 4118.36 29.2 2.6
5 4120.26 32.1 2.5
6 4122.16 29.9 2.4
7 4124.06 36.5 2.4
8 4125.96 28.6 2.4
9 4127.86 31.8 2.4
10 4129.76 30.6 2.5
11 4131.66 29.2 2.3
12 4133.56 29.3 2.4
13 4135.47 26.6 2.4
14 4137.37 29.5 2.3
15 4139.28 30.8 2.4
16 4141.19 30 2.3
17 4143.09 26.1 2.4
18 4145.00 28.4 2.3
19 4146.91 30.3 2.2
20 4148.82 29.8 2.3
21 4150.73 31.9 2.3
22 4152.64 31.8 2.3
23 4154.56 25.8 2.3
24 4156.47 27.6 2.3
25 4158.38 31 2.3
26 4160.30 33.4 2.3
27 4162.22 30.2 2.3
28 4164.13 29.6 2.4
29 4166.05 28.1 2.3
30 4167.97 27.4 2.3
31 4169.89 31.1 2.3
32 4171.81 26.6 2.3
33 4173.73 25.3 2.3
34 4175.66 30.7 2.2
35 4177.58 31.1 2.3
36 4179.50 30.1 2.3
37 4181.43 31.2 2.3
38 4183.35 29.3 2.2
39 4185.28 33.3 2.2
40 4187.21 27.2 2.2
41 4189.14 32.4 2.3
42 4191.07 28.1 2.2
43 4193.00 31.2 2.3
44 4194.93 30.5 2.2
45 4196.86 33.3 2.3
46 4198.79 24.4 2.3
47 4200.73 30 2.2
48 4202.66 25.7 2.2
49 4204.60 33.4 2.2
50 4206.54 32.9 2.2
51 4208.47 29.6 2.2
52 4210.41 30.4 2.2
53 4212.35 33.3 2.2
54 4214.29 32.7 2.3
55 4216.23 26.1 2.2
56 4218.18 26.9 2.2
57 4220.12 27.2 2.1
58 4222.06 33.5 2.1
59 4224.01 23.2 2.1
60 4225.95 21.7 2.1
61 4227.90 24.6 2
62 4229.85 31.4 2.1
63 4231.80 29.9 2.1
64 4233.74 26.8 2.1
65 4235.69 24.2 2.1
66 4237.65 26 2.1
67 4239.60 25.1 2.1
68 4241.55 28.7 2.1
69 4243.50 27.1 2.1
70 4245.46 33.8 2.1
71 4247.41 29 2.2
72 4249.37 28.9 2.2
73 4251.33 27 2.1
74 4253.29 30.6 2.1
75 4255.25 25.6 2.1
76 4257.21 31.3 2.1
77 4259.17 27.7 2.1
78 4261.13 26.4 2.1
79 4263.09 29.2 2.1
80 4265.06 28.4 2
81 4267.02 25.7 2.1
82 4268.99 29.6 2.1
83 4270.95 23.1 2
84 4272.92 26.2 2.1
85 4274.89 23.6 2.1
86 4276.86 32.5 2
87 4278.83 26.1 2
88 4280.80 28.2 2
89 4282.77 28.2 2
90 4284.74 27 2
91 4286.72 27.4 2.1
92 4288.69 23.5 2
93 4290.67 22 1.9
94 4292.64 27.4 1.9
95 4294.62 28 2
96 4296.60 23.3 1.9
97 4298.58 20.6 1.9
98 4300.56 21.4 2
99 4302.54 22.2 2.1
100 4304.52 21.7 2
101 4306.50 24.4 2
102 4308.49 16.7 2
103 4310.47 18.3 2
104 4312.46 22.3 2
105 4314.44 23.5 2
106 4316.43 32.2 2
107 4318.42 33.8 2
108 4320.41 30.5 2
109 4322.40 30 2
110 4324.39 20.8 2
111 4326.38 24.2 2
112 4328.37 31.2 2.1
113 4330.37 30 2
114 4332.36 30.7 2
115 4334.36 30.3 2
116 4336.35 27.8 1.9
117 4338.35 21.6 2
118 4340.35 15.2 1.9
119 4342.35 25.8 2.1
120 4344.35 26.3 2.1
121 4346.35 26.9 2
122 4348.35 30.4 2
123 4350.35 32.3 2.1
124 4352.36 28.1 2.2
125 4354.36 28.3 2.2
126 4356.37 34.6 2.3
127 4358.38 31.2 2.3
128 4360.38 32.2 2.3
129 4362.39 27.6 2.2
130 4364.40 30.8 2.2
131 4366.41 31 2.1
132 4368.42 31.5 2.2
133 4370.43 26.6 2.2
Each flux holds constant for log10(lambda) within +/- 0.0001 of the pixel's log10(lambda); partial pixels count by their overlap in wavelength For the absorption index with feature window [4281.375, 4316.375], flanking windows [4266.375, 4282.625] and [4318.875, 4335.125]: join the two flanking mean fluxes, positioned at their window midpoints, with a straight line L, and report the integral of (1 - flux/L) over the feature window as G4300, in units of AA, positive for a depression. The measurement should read 5.07 AA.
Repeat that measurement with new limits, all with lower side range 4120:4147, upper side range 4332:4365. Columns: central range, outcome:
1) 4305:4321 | 1.96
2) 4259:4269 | 0.41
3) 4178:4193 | -0.42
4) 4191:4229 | 0.44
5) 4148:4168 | -0.05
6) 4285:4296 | 1.14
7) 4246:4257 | 0.11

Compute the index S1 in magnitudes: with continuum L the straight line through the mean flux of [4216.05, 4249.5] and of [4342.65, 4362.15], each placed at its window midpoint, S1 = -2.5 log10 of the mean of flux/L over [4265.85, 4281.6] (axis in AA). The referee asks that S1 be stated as 0.05 mag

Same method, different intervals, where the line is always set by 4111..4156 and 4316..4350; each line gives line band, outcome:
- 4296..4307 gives 0.25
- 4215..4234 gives 0.07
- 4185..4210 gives -0.03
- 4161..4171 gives 0.02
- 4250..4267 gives 0.01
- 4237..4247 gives 0.02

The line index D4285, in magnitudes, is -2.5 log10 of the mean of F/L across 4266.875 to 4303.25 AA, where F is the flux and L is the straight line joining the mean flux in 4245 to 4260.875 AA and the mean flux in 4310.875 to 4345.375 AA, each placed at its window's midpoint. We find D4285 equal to 0.10 mag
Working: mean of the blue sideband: 29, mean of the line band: 25.6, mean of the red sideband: 26.7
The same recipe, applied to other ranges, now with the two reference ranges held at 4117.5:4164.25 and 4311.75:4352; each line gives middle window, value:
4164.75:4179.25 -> 0.03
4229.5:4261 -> 0.01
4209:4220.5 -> -0.02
